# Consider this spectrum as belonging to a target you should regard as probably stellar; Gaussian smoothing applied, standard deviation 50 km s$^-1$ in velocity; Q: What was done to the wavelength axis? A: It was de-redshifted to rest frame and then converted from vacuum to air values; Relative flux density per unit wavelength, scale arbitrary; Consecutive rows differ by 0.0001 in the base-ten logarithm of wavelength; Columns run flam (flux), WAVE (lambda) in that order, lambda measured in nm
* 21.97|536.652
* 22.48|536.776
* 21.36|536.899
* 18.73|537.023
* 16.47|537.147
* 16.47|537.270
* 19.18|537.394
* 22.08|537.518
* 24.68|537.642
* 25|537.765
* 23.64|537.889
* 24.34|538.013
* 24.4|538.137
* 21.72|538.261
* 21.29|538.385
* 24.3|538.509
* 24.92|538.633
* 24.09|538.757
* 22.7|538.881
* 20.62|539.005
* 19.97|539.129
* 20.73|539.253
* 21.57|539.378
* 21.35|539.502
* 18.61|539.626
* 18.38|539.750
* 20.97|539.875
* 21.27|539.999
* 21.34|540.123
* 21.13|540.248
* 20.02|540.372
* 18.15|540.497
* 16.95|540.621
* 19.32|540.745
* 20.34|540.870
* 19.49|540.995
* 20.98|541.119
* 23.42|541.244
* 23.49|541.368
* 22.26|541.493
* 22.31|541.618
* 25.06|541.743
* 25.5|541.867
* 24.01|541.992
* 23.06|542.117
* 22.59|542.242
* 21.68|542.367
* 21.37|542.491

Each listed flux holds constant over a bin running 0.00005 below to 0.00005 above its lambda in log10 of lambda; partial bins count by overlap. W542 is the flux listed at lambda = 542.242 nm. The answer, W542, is 22.59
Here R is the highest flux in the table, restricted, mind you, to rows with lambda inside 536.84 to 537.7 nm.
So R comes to 24.68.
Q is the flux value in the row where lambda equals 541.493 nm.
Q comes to 22.26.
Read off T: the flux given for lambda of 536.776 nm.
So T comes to 22.48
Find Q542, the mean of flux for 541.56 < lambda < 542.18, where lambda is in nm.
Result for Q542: 24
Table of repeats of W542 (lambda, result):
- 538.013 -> 24.34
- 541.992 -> 24.01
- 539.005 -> 20.62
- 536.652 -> 21.97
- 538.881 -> 22.7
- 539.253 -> 20.73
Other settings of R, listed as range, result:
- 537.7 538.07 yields 25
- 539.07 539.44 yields 21.57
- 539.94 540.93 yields 21.34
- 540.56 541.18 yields 20.98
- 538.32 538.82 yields 24.92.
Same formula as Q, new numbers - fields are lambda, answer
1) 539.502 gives 21.35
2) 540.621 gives 16.95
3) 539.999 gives 21.27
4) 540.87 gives 20.34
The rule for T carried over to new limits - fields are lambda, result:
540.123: 21.34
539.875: 20.97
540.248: 21.13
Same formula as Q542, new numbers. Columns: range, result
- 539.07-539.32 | 20.3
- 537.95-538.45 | 22.9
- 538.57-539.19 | 22.5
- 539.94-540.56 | 20.4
